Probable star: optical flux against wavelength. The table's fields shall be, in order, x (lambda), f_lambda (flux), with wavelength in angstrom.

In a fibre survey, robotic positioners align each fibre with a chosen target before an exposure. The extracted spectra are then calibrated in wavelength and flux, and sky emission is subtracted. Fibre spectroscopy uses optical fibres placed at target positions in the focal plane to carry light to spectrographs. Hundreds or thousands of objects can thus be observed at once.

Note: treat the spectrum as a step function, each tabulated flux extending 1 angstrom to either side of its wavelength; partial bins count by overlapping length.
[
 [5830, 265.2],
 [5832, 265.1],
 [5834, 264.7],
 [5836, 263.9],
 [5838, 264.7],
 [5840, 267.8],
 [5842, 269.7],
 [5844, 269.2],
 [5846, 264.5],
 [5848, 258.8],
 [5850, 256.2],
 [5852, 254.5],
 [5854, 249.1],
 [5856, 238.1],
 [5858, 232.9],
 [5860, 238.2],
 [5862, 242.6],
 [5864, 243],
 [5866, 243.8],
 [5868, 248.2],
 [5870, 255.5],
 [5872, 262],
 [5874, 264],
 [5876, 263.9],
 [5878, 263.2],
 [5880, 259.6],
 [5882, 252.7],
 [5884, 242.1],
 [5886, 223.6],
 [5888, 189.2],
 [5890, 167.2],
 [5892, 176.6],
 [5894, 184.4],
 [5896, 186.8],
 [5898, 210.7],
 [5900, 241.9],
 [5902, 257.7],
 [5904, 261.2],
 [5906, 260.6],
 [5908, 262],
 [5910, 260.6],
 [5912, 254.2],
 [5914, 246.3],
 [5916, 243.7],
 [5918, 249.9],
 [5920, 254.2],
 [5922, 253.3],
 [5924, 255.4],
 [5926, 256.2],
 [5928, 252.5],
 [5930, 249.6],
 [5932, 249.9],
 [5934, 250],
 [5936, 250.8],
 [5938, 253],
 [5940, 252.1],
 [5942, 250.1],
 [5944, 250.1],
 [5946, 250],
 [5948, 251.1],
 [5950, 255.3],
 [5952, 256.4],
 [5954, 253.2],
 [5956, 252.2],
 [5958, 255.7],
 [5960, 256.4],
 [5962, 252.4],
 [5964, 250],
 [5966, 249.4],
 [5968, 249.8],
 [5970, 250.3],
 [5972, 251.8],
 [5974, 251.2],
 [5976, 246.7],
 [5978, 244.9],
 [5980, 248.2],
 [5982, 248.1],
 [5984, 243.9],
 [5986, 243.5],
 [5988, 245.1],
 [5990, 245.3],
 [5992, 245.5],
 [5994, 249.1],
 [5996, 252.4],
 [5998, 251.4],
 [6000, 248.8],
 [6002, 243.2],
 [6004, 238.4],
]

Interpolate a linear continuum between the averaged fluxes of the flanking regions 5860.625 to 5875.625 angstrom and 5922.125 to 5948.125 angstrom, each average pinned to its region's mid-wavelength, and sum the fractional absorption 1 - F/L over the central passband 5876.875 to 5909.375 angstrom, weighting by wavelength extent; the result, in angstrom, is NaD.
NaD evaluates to 3.05 angstrom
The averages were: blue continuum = 251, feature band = 228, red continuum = 252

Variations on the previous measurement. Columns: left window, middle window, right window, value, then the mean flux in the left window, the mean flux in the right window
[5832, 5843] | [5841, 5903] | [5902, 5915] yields 5.44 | 266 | 258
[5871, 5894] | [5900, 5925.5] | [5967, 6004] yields -2.01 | 231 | 247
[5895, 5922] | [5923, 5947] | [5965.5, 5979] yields -0.44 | 246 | 249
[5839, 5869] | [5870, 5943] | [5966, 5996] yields 2.30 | 252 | 248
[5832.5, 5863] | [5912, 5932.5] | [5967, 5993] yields -0.02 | 256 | 247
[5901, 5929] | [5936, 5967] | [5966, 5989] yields -0.22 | 255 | 248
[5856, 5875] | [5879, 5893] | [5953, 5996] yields 1.80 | 247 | 249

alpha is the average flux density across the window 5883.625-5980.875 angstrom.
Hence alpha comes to 243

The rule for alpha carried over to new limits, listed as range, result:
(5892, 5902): 208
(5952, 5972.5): 252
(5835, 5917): 244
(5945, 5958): 253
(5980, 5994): 246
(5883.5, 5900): 199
